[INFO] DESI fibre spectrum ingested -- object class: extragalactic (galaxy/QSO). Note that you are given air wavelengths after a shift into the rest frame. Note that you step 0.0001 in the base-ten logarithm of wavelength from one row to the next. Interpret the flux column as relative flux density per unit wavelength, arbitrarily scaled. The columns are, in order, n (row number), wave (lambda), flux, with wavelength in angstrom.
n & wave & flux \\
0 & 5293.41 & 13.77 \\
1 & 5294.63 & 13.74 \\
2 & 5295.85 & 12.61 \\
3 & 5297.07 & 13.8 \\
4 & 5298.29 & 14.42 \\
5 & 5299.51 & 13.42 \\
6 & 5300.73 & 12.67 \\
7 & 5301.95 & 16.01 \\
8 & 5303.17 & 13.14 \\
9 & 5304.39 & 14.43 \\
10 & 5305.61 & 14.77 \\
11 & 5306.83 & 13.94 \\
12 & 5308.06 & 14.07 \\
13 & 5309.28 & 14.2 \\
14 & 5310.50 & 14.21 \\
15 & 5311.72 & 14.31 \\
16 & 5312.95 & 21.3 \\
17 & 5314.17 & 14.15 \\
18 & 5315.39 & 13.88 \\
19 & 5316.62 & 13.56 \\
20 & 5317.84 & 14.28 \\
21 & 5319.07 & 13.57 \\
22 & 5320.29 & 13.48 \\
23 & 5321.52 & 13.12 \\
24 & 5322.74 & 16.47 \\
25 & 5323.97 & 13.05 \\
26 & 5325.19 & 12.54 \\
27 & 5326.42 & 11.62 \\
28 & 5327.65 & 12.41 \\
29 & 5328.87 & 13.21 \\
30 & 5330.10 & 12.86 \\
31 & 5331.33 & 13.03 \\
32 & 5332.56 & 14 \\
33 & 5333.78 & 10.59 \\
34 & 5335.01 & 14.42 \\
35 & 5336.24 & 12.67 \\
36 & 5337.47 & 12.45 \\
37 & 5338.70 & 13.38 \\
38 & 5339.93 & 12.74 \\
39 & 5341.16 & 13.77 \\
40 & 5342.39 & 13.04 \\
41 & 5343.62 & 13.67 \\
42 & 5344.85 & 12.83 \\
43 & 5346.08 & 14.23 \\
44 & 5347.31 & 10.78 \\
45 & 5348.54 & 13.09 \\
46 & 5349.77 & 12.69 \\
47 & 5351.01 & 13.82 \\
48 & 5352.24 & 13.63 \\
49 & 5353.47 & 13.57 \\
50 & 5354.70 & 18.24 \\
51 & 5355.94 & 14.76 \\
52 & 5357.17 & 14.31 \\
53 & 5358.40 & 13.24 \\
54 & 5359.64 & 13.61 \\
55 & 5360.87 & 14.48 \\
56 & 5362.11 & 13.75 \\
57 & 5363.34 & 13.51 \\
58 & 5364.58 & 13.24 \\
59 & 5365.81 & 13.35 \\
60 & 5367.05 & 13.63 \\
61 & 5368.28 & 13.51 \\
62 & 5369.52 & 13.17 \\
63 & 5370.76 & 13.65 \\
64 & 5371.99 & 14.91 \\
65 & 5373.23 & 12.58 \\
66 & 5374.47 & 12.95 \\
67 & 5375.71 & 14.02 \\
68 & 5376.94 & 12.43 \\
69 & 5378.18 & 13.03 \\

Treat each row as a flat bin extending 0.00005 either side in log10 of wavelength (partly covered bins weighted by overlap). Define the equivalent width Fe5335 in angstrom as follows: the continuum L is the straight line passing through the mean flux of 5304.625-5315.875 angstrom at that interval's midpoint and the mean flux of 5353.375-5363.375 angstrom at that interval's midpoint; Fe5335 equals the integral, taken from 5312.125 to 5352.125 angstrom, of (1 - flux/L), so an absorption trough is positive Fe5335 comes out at 3.5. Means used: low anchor 15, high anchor 14.5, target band 13.5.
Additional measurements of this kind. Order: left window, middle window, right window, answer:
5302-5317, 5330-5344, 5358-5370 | 1.1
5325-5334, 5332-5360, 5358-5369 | -0.8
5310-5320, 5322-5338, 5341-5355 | 1.4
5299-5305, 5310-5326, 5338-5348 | -1.0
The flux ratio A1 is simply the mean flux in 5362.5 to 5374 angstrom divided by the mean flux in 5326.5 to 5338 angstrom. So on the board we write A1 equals 1.1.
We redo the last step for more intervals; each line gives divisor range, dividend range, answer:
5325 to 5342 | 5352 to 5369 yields 1.10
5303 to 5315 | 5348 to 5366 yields 0.94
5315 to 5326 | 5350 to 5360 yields 1.04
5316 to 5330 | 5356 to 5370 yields 1.02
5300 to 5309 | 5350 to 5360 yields 1.01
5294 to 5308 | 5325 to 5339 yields 0.92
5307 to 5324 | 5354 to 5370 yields 0.96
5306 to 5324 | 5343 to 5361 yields 0.95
